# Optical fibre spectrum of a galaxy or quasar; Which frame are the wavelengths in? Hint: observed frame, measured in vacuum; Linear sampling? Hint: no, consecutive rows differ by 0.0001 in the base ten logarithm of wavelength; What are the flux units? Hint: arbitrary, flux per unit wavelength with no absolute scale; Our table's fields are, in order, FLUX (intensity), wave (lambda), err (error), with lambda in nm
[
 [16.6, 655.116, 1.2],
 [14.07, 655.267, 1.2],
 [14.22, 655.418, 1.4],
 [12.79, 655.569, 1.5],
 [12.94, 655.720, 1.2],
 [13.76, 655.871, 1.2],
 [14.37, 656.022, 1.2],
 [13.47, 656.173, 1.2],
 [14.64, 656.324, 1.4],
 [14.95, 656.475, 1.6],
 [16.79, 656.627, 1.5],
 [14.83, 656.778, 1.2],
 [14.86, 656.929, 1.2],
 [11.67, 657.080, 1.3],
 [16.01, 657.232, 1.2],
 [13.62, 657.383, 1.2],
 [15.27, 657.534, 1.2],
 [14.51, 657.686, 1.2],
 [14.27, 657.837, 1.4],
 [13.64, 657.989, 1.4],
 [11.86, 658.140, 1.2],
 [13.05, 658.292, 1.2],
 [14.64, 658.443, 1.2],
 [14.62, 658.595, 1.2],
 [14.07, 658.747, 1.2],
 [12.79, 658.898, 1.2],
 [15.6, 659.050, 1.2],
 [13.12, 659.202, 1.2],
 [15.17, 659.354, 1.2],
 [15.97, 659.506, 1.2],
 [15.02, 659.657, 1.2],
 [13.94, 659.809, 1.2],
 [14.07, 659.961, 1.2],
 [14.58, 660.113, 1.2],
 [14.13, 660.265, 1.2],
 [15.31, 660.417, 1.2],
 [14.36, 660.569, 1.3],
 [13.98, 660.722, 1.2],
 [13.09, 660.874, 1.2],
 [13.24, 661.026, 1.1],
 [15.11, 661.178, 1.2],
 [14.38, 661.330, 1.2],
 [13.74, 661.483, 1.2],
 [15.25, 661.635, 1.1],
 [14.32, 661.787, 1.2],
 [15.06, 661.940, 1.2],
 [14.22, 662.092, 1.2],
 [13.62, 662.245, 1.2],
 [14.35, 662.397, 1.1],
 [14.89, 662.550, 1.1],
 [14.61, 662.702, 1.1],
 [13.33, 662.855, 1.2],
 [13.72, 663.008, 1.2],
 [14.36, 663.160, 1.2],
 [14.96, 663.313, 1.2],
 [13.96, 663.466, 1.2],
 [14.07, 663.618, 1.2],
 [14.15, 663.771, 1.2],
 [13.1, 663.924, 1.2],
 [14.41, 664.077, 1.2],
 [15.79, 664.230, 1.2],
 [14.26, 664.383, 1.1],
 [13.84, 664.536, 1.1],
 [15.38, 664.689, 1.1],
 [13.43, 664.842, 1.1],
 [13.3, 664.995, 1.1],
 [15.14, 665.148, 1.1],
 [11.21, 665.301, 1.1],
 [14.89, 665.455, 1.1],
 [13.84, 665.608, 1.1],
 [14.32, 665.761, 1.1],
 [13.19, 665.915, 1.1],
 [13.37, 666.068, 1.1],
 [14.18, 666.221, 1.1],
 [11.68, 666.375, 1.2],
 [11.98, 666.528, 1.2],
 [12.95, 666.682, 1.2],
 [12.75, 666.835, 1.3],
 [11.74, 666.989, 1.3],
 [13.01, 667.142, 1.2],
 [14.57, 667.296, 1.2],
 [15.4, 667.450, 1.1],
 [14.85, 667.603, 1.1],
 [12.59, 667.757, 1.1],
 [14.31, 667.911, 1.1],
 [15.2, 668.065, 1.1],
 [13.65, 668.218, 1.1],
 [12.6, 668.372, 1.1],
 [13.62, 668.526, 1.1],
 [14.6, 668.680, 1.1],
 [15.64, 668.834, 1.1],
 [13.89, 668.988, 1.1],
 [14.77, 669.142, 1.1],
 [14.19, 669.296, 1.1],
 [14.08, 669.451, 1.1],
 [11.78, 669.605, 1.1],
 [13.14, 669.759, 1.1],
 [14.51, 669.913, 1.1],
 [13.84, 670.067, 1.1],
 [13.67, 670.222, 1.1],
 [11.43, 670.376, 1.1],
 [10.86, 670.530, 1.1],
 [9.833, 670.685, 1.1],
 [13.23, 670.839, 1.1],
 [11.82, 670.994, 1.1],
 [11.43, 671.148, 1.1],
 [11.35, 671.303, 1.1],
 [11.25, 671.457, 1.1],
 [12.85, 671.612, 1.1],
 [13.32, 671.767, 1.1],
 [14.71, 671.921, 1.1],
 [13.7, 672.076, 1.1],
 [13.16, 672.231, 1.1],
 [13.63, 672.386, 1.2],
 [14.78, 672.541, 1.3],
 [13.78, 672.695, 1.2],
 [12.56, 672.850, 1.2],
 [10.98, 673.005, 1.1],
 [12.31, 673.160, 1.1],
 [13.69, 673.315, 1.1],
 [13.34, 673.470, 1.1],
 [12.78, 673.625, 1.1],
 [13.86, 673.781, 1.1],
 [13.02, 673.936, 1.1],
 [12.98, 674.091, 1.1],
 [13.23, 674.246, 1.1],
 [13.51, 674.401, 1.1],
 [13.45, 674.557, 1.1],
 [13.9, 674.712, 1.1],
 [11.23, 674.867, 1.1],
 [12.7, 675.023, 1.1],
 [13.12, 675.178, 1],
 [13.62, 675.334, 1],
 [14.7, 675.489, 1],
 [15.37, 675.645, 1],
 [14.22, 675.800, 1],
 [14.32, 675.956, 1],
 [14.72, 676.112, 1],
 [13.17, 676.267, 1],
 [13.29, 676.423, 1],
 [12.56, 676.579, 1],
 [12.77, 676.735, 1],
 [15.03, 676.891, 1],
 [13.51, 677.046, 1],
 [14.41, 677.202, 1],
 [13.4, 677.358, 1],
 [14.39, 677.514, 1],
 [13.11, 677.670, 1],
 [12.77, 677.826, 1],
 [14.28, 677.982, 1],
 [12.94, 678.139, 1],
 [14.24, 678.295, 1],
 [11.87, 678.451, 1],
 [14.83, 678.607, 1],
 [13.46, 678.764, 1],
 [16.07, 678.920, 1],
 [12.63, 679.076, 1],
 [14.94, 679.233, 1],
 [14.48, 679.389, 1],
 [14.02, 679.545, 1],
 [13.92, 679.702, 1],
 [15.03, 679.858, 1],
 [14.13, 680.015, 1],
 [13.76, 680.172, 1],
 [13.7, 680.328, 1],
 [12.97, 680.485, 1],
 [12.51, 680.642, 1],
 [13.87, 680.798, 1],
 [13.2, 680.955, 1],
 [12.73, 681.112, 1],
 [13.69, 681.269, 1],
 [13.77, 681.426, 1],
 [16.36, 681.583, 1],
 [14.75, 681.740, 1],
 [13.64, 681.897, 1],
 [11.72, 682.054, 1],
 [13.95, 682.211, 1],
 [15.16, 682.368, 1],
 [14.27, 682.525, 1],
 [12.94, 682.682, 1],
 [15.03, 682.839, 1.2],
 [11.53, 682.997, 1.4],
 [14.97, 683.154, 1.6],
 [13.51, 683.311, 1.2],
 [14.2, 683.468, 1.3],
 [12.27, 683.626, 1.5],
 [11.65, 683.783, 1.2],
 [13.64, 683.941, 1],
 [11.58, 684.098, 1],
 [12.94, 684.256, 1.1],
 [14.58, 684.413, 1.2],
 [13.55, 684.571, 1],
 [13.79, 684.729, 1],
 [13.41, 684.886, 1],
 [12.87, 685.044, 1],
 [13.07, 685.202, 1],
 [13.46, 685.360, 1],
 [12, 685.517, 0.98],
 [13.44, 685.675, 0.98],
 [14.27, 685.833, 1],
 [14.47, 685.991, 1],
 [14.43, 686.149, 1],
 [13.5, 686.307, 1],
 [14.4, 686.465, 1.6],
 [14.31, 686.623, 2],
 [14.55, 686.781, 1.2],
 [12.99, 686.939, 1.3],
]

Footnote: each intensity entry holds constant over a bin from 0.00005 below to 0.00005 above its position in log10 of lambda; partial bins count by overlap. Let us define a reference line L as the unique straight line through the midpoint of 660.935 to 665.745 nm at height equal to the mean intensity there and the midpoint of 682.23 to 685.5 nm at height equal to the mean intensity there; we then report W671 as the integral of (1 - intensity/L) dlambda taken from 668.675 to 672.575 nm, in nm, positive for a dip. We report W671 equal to 0.23 nm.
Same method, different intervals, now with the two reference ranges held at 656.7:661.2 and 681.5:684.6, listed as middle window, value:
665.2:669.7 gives 0.120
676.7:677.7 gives -0.009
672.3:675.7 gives 0.136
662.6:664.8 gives -0.029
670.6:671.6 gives 0.168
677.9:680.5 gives -0.051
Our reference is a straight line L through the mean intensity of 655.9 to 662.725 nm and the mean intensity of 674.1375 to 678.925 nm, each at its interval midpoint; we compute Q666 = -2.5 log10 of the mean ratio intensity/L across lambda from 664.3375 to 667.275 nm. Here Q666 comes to 0.05 mag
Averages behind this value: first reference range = 14.3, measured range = 13.4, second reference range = 13.6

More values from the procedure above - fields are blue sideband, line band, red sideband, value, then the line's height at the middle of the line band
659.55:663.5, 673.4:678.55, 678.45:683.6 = 0.038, 14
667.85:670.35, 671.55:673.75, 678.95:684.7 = 0.046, 13.8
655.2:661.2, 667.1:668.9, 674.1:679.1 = -0.021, 13.9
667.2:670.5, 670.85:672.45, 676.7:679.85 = 0.094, 13.9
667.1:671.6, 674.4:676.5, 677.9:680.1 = 0.008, 13.8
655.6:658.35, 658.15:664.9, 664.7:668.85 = -0.029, 13.9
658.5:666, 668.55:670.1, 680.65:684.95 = -0.003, 14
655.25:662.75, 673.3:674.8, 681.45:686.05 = 0.038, 13.8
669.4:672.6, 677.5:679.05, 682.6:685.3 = -0.056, 13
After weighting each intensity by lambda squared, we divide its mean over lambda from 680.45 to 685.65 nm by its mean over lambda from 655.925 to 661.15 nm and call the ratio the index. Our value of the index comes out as 1.01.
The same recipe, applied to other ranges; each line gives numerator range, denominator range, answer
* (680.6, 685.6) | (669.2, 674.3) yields 1.08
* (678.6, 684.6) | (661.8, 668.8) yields 1.04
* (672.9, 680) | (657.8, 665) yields 1.00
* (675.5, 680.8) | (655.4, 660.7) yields 1.03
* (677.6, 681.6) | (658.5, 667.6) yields 1.03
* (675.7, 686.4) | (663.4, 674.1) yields 1.06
